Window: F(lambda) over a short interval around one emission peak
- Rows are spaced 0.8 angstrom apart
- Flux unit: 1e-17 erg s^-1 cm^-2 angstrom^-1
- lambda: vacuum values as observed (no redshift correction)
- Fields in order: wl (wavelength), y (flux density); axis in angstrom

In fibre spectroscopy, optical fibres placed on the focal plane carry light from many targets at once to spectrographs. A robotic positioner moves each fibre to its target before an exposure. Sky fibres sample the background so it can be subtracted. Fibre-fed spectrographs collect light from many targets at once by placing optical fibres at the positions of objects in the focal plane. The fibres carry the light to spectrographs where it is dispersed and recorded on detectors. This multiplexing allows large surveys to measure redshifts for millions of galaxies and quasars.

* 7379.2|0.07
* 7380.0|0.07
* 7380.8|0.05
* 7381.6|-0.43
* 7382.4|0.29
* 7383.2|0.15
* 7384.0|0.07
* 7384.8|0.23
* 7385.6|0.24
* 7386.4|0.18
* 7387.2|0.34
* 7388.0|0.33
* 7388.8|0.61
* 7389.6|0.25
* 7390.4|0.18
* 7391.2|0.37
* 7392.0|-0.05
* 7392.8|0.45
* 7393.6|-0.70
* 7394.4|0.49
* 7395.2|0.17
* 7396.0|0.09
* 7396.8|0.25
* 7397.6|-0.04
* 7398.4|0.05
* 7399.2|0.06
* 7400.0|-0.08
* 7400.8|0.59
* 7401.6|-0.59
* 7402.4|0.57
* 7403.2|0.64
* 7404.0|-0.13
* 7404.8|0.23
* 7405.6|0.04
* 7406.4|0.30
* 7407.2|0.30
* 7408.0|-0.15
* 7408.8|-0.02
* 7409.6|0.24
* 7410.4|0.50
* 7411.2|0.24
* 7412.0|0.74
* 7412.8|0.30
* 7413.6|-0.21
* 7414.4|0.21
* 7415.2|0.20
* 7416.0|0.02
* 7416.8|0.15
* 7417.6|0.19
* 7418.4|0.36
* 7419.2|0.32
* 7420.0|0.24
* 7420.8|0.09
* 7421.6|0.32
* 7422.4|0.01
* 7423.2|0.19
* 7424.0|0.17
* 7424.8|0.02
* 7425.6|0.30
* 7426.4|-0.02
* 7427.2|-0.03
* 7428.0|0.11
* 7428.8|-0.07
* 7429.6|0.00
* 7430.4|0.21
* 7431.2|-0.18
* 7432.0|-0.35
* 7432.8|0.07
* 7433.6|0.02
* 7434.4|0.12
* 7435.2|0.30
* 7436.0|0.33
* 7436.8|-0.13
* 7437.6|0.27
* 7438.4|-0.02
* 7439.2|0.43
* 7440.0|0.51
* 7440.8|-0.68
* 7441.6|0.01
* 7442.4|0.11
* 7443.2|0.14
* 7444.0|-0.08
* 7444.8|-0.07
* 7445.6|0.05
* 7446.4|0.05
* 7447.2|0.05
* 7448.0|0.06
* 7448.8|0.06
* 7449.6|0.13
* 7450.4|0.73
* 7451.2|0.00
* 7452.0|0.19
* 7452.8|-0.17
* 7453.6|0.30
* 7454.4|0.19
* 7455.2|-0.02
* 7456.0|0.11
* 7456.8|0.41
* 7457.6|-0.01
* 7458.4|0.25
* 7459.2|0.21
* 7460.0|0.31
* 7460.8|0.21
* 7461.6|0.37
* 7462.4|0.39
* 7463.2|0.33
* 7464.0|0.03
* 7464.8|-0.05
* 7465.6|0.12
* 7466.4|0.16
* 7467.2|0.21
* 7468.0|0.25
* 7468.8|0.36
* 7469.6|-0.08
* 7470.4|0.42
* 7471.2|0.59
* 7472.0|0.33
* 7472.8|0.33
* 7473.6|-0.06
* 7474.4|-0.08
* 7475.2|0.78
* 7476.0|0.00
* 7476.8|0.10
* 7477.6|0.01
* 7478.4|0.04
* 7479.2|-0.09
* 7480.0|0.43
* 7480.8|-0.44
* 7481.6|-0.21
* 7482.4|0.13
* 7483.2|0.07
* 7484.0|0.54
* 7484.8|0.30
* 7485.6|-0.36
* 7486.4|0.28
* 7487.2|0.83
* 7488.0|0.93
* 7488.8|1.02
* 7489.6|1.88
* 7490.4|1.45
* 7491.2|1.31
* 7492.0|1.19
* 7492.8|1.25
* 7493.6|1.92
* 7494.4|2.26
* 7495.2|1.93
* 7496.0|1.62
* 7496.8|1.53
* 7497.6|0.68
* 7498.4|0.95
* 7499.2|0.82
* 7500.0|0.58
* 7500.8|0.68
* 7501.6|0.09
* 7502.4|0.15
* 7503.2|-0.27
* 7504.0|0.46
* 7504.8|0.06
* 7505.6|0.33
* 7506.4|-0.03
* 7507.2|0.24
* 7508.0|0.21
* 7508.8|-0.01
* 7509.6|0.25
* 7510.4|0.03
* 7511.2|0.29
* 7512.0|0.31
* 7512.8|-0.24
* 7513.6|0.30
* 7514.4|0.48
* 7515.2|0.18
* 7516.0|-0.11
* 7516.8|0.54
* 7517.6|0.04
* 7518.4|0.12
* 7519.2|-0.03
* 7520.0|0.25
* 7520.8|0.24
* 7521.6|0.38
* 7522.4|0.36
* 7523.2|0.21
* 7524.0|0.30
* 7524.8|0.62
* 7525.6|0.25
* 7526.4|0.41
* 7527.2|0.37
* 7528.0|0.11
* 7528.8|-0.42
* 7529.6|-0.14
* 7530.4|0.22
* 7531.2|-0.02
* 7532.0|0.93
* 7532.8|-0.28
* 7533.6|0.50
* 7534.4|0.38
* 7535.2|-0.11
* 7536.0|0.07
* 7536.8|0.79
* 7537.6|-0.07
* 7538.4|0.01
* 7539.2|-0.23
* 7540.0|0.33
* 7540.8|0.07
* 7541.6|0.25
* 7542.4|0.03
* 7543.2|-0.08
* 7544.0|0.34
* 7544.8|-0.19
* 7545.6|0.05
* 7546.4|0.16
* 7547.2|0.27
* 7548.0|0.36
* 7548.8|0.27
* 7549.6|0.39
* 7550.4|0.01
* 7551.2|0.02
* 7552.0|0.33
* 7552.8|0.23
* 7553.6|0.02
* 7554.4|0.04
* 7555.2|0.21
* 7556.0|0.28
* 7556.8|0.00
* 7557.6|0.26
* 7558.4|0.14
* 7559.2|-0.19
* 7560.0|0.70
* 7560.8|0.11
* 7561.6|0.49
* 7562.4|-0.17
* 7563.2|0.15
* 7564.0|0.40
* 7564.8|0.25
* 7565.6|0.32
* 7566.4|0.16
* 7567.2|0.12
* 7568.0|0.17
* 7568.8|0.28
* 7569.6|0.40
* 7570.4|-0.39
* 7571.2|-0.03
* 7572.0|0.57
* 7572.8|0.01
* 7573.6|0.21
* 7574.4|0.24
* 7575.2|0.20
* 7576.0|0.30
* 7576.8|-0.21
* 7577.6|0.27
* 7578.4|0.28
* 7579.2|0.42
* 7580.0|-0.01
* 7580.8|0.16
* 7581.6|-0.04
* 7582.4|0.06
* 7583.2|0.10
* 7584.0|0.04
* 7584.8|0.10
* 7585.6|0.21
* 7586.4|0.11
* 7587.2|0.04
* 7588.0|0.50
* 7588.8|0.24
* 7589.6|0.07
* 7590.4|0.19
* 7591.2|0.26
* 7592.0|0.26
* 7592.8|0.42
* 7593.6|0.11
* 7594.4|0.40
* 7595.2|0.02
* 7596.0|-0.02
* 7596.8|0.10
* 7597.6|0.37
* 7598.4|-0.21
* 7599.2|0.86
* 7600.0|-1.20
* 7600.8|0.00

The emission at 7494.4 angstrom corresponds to [O II]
